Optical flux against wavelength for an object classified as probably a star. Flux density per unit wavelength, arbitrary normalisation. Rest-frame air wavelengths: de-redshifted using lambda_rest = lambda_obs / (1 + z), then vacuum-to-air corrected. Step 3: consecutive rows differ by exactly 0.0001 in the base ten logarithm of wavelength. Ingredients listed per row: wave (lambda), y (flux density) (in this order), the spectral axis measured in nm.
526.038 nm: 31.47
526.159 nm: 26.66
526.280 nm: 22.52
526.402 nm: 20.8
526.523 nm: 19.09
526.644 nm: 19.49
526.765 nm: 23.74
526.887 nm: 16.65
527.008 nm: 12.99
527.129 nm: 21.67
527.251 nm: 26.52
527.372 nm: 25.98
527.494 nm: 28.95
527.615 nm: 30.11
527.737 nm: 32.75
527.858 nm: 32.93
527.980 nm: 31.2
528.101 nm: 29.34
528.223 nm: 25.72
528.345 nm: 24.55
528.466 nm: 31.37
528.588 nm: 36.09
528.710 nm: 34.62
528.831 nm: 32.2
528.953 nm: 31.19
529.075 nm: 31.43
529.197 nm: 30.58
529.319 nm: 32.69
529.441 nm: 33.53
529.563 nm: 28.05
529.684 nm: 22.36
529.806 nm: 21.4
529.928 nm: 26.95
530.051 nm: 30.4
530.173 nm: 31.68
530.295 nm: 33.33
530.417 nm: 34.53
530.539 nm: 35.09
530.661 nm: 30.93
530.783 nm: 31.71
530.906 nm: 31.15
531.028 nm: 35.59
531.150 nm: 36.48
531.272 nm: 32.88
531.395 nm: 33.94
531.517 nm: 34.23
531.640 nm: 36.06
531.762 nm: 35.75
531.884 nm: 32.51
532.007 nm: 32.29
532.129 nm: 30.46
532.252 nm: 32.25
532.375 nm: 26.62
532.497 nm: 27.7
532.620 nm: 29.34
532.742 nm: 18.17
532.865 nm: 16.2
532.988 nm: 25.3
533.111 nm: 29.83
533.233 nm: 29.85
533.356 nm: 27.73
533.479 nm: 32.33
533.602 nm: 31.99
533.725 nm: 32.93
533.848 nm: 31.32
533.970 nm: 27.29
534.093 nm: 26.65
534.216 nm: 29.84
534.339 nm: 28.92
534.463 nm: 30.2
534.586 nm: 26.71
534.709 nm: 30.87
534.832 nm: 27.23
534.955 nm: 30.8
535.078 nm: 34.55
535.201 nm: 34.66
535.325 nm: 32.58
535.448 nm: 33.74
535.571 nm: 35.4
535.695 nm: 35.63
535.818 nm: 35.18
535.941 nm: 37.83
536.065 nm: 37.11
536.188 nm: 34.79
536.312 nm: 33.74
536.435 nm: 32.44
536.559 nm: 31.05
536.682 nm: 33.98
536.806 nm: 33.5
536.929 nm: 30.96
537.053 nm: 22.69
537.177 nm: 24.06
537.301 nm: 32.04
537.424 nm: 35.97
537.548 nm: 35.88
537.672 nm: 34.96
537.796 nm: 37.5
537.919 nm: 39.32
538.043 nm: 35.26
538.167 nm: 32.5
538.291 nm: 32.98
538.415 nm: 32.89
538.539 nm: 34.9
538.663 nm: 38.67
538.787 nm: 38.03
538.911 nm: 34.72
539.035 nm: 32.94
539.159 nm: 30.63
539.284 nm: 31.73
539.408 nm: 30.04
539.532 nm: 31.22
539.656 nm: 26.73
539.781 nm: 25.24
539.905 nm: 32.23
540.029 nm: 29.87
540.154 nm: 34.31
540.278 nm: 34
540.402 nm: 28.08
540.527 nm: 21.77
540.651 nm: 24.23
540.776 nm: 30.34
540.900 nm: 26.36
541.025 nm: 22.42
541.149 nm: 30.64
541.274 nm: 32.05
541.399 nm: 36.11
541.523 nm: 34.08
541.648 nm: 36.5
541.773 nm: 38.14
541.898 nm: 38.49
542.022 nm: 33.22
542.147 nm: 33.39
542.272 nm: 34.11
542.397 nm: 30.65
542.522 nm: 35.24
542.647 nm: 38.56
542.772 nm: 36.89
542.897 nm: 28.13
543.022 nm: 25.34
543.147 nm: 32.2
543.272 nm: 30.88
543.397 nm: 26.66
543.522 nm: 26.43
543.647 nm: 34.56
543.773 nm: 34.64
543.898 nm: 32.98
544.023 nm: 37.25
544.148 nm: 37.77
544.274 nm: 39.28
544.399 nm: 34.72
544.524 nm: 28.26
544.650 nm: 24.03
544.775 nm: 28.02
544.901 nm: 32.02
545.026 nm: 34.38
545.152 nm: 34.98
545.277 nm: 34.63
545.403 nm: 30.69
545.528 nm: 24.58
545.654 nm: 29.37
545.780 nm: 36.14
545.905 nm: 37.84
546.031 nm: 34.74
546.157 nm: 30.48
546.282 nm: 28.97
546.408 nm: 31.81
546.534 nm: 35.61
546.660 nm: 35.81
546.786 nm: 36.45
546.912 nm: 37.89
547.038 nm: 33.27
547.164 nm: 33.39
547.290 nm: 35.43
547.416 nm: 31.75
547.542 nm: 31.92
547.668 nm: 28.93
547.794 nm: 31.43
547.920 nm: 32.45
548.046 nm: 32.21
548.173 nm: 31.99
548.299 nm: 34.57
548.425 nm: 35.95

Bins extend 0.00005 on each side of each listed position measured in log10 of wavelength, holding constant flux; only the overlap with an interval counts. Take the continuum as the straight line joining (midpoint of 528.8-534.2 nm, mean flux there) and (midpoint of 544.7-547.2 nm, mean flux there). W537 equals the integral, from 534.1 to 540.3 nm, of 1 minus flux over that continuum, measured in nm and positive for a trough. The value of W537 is -0.24 nm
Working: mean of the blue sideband 30.3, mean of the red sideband 33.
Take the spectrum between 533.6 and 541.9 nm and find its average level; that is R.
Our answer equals 32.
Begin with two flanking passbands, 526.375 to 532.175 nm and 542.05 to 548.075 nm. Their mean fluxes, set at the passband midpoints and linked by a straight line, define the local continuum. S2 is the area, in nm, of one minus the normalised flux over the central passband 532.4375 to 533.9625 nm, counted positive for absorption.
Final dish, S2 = 0.13 nm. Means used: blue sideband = 29.5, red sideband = 32.7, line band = 27.7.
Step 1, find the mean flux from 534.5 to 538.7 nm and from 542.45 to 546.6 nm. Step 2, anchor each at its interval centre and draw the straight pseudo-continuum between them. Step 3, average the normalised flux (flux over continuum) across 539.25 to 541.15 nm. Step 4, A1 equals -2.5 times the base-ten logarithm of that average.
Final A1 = 0.150 mag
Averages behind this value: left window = 33.3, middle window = 28.6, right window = 32.4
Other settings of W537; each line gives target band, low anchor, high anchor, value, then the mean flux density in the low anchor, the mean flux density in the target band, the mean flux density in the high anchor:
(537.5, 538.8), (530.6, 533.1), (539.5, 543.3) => -0.19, 30.5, 35.6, 31.3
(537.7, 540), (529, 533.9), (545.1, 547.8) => -0.11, 30.4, 33.2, 33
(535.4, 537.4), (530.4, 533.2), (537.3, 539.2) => 0.06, 30.8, 32.8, 35.1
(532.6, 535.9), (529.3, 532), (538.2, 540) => 0.22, 31.9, 29.9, 32.3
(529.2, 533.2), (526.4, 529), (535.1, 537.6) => -0.13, 26.8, 30.3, 33.2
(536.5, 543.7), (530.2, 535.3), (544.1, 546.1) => -0.05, 30.7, 32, 32.5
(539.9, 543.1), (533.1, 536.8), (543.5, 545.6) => 0.05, 32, 31.7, 32.4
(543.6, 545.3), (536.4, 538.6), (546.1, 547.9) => -0.02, 32.9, 33.3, 33.1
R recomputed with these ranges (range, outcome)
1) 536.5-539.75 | 32.8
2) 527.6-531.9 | 31.5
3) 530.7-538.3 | 31.7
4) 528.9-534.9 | 30.1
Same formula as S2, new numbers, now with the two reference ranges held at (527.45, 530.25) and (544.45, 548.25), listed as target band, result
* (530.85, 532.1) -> -0.15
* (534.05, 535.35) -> 0.02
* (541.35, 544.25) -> -0.16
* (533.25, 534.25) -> 0.02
